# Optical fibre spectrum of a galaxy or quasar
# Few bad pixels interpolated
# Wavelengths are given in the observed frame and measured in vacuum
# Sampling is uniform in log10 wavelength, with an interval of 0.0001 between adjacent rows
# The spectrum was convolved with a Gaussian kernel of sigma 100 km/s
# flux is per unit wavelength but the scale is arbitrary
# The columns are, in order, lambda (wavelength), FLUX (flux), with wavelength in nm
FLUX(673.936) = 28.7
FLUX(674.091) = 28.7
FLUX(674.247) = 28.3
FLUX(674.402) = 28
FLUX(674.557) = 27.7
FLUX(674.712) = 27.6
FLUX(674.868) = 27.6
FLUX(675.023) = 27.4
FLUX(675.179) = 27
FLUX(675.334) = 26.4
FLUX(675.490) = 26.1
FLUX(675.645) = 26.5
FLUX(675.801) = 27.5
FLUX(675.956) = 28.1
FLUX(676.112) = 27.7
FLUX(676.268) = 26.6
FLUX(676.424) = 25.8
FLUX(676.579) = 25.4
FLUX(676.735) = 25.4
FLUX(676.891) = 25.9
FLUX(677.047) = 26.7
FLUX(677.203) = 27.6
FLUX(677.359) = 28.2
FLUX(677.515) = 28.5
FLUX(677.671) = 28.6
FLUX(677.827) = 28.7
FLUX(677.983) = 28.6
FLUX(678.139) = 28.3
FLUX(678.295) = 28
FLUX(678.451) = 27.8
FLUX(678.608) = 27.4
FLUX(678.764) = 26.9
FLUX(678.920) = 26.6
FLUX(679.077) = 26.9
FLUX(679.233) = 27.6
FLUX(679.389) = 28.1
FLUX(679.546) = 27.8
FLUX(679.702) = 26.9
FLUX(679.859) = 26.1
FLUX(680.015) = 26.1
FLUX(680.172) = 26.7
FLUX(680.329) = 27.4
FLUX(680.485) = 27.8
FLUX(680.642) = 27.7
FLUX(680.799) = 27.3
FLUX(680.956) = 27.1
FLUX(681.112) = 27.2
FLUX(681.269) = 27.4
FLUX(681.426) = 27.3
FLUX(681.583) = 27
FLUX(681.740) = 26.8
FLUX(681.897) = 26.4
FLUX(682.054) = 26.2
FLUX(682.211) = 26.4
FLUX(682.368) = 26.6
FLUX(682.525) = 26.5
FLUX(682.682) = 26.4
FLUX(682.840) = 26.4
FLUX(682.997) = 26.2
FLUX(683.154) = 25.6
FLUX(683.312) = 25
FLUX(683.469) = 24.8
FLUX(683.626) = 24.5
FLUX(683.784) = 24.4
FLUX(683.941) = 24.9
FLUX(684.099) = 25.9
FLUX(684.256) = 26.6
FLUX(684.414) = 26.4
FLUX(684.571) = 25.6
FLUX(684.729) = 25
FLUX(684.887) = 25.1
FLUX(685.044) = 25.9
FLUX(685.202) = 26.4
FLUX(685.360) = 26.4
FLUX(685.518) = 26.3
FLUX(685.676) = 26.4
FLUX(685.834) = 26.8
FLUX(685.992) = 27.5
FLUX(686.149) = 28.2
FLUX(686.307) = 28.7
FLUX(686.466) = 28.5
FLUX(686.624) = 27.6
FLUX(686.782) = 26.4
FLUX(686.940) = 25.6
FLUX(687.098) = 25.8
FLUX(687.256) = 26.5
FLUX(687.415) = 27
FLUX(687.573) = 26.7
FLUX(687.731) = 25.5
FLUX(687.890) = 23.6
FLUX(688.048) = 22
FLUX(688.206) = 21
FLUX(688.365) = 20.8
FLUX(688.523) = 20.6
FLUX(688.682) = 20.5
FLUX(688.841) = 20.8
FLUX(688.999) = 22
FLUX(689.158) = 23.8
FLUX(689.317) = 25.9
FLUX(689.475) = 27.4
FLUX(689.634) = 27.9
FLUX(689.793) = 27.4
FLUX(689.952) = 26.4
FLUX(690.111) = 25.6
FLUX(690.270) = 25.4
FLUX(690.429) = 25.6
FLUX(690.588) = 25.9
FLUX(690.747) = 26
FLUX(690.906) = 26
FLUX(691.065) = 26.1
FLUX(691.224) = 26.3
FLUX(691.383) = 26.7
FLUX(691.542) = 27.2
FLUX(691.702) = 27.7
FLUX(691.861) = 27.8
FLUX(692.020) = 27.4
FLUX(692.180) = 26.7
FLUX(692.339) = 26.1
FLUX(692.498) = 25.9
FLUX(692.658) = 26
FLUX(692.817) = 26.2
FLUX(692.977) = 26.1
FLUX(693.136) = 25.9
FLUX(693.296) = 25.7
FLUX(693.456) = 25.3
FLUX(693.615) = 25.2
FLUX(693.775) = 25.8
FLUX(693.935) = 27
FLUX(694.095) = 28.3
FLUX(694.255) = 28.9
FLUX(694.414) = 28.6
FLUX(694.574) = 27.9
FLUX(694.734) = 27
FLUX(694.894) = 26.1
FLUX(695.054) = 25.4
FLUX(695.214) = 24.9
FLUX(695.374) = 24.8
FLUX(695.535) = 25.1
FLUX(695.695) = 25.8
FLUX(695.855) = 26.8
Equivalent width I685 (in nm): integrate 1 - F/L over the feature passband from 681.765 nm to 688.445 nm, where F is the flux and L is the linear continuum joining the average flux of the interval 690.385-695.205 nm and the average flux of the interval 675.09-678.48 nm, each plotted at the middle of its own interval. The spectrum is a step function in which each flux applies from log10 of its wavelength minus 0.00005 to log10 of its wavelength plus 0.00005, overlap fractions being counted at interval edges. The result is 0.26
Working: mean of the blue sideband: 27.2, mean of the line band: 25.8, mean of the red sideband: 26.5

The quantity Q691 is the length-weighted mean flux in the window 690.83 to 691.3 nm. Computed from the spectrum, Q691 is 26.1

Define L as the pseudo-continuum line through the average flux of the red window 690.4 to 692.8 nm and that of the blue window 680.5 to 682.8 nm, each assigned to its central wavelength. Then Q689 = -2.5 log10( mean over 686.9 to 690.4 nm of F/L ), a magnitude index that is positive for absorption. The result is 0.09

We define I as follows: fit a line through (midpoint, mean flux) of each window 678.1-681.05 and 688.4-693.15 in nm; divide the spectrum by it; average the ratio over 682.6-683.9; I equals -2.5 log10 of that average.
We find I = 0.06 mag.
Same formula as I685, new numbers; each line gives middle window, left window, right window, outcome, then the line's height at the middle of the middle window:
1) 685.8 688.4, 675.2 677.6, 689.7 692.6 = 0.07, 26.6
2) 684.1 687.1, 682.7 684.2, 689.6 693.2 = -0.11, 25.7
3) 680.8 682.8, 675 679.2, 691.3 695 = 0.02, 27.1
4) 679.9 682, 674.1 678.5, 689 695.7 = 0.00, 27.1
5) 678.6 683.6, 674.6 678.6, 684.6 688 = 0.03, 26.9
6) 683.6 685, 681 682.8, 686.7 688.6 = 0.02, 25.7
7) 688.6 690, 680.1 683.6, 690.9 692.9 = 0.11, 26.6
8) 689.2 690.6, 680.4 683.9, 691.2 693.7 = 0.00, 26.4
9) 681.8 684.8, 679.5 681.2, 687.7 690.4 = 0.03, 26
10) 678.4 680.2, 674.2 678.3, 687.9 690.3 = -0.04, 26.5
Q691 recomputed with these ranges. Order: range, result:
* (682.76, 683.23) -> 26.1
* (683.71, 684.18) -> 25.1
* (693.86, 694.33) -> 28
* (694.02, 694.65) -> 28.5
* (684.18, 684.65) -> 26.2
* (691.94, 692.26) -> 27.1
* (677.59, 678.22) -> 28.6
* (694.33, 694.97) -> 27.5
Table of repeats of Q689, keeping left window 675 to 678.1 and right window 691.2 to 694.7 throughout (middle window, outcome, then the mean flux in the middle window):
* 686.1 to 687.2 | -0.01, 27.2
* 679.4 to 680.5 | 0.00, 27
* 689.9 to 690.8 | 0.04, 25.8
